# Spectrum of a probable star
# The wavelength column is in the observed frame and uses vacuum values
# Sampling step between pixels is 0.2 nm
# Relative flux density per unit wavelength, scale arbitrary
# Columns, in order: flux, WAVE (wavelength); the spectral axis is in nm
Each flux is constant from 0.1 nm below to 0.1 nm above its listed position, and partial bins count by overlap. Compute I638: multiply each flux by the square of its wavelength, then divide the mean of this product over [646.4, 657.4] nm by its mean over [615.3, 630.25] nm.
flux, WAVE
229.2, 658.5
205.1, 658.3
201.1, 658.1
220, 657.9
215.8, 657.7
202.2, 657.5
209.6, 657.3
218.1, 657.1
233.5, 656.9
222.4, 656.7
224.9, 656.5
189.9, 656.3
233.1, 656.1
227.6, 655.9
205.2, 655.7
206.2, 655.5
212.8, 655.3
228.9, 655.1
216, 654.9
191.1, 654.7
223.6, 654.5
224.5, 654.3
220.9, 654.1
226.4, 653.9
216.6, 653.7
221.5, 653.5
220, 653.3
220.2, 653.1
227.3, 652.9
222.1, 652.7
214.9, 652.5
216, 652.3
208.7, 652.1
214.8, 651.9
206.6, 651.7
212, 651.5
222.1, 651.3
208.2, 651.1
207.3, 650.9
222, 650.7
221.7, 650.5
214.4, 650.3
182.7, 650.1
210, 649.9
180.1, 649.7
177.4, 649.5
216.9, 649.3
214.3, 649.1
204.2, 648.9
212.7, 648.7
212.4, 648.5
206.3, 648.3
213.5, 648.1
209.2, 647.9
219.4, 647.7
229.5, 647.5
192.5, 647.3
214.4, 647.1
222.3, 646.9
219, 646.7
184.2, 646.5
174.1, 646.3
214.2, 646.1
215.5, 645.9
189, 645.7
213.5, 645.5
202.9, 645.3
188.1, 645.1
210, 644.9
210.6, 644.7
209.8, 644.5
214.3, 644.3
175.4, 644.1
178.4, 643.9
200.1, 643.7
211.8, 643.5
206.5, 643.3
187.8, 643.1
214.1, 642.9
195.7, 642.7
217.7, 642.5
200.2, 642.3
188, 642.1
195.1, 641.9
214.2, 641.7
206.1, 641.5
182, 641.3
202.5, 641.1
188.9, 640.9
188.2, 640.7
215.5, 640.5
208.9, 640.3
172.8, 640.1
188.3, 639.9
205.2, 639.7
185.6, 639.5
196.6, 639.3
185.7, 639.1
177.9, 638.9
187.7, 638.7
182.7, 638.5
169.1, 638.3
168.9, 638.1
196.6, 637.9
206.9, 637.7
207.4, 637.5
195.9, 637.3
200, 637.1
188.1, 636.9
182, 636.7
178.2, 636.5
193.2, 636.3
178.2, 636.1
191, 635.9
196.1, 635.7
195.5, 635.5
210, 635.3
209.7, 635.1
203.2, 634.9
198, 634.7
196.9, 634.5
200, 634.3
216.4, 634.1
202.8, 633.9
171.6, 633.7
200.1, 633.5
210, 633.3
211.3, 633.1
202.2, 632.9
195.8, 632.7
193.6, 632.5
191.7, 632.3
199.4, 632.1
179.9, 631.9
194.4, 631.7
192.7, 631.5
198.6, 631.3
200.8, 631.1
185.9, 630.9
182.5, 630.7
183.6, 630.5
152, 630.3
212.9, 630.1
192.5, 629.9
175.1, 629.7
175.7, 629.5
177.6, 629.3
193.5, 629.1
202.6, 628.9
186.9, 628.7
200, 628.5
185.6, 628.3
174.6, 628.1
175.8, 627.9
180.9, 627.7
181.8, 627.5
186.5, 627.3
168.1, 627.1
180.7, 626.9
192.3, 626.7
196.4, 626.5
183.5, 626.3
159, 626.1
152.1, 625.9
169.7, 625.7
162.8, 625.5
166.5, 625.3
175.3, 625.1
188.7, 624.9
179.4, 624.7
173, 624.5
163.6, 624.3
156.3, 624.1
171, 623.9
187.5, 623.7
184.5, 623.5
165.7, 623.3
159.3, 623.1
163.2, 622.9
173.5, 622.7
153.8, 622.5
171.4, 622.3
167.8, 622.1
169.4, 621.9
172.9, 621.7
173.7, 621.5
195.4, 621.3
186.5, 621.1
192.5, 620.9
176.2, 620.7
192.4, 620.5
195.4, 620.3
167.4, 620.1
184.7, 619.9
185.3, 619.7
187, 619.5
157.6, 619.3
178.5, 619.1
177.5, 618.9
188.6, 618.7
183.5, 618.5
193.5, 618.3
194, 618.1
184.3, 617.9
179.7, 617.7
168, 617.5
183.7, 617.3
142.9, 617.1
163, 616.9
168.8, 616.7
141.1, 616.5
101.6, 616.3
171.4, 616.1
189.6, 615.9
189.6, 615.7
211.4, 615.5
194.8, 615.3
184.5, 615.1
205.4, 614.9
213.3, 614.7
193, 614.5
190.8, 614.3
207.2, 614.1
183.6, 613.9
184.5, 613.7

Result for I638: 1.32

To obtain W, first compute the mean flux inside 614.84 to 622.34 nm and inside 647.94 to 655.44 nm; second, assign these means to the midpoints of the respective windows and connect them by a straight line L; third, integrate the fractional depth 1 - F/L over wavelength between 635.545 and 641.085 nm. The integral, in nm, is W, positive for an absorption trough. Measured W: 0.23 nm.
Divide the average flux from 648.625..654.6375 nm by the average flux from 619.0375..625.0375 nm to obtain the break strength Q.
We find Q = 1.2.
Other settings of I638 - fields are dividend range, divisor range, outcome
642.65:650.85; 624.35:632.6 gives 1.19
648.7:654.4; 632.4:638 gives 1.13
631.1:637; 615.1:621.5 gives 1.16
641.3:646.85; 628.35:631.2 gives 1.12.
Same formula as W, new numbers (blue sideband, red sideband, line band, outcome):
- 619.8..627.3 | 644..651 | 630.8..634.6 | -0.21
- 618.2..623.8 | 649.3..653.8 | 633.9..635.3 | -0.08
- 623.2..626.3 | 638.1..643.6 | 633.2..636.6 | -0.20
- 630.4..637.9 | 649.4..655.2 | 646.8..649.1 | -0.04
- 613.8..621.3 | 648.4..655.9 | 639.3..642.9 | 0.09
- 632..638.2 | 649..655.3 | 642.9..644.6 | 0.05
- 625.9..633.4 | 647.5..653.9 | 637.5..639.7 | 0.11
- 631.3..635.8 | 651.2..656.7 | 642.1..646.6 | 0.17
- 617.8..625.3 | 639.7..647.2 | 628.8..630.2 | -0.03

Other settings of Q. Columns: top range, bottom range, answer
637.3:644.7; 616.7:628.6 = 1.11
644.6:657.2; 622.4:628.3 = 1.22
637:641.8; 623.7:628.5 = 1.10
